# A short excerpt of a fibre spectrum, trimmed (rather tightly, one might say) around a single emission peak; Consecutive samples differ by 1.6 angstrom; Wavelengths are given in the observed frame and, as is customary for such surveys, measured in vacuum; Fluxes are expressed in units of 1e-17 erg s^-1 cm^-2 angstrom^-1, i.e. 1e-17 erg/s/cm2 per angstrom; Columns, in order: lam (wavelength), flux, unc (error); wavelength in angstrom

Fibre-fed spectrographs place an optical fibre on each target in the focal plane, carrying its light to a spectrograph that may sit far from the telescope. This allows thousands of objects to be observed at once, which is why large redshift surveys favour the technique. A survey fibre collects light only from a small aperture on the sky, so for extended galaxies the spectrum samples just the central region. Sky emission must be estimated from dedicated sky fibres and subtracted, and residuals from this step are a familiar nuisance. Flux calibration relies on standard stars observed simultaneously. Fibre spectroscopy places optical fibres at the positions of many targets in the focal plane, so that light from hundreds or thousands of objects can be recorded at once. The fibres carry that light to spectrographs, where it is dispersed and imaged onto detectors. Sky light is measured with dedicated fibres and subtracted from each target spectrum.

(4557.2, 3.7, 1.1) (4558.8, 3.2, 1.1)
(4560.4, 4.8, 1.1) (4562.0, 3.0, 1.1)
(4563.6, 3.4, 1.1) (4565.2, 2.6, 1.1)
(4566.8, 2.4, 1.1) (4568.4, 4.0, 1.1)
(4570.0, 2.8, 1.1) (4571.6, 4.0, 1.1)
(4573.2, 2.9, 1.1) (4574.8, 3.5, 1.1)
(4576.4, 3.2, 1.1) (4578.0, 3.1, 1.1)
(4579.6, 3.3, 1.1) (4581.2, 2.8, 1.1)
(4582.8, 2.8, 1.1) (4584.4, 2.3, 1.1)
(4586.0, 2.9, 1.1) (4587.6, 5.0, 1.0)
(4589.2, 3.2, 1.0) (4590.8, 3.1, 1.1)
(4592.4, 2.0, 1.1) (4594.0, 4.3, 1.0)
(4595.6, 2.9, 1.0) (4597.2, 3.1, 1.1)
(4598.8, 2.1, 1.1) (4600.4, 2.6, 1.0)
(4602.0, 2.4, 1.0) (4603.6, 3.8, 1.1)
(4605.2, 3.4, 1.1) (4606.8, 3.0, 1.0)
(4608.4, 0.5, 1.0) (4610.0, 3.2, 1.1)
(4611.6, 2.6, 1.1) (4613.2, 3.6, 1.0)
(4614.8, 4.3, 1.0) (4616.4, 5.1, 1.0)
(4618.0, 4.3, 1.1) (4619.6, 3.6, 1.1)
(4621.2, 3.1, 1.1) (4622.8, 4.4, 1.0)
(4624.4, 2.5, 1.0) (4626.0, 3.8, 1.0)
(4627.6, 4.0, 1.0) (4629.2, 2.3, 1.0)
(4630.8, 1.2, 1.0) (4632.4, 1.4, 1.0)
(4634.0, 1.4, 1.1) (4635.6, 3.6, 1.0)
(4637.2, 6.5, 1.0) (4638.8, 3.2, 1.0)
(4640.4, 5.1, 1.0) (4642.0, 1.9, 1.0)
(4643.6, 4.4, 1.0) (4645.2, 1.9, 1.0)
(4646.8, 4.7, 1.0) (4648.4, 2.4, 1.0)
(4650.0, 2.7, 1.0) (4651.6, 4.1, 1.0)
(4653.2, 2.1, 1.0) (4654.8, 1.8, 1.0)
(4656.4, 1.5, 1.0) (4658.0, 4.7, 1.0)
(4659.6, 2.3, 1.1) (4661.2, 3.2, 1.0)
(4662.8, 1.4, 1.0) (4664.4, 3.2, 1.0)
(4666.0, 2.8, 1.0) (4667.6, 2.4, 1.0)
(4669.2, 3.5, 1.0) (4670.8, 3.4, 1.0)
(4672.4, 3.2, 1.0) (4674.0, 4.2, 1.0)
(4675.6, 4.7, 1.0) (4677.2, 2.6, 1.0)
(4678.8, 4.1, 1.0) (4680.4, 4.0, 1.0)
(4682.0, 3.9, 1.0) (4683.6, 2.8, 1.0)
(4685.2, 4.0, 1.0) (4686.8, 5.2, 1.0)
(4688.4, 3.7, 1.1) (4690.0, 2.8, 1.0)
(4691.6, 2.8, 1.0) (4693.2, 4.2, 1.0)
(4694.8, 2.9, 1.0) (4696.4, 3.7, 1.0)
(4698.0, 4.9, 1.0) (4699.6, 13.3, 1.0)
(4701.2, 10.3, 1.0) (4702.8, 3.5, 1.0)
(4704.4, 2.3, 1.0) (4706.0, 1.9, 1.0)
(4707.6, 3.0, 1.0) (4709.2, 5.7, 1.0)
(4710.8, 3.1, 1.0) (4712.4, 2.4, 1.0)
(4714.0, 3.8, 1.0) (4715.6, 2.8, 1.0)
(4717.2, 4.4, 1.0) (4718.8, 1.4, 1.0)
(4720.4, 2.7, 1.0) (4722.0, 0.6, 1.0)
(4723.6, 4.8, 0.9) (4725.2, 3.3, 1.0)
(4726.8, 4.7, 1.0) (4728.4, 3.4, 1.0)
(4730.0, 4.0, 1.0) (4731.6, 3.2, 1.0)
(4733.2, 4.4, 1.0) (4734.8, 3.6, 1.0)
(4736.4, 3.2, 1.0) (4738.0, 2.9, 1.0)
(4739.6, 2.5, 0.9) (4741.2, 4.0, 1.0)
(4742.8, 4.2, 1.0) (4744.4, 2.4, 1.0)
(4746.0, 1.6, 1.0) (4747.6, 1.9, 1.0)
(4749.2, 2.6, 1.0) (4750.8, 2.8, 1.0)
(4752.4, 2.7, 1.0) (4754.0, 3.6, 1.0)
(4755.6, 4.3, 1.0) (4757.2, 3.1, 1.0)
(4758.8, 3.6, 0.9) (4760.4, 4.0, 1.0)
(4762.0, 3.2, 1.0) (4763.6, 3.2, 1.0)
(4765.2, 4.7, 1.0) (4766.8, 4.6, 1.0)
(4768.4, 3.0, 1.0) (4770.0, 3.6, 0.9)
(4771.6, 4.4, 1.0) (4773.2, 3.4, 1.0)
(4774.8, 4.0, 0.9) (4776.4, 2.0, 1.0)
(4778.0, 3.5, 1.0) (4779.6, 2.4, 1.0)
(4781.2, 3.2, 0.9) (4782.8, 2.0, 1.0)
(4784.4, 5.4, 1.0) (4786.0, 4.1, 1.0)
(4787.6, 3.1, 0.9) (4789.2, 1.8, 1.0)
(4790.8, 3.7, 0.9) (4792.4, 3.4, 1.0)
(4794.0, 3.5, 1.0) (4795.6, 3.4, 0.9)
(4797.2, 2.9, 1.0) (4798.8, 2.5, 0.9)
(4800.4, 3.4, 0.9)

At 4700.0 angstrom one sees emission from H-gamma 4340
